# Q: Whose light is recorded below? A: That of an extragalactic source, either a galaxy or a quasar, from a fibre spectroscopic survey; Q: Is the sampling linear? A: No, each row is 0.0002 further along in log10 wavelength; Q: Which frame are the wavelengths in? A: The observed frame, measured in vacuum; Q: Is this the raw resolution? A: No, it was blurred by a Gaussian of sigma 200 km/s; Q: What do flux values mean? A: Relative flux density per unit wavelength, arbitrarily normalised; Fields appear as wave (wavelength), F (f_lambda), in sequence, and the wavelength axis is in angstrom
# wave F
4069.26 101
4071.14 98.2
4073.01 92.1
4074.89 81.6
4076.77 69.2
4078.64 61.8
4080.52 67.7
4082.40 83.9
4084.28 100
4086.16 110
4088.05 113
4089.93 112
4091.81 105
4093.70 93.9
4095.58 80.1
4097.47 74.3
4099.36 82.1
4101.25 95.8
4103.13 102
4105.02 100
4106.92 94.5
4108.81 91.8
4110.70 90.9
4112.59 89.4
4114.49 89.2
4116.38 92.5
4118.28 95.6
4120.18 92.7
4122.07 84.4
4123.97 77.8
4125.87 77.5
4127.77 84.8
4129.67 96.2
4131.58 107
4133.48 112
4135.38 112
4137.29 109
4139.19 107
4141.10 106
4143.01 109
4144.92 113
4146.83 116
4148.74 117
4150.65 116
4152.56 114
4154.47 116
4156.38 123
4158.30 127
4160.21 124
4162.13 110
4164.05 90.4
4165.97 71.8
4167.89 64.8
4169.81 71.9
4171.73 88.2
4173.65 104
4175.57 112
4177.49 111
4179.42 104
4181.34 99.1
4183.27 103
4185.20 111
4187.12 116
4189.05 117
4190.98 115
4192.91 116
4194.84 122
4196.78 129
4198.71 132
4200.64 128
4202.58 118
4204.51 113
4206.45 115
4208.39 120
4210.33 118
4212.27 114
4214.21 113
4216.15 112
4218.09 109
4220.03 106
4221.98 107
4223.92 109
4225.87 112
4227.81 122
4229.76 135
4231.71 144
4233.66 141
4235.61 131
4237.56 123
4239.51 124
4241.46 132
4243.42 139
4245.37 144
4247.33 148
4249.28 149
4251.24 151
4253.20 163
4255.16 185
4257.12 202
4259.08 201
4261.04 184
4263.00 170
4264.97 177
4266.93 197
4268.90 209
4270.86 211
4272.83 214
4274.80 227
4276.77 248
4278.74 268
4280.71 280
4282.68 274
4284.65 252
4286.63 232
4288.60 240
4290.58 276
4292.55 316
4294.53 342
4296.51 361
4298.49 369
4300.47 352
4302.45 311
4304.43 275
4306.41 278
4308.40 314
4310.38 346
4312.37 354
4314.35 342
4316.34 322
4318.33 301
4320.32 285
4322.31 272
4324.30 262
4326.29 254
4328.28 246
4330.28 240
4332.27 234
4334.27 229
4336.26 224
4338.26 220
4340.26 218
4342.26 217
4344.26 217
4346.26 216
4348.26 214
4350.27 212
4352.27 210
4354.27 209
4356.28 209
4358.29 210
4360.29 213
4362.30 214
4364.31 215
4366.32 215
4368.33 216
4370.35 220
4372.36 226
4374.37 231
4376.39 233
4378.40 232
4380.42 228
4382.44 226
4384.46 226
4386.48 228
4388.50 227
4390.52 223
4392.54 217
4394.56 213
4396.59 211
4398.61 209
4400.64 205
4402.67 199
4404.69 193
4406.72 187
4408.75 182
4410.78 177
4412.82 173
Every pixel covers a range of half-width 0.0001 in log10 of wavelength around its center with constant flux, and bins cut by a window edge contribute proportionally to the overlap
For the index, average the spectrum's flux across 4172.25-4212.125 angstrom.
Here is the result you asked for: 115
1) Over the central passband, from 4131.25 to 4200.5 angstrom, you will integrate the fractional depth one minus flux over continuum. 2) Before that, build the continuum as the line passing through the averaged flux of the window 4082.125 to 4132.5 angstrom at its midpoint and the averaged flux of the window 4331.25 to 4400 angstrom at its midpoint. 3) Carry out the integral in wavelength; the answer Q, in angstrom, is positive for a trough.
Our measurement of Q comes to 7.0 angstrom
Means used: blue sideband 93.3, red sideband 219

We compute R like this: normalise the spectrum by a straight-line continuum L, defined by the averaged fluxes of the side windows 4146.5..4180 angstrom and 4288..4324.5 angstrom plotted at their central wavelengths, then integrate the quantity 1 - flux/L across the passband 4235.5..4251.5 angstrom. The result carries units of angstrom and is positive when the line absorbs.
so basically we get 6.1 angstrom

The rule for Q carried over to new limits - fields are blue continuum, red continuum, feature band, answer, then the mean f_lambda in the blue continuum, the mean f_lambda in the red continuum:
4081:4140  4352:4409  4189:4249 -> 8.41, 95.1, 215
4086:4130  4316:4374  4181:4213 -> 6.04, 92.4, 231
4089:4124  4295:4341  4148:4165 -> 2.82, 92.2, 288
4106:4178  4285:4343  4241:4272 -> 6.89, 100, 284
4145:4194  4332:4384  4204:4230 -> 3.99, 106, 219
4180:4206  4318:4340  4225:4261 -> 3.90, 117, 249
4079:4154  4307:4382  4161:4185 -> 7.00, 97.7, 244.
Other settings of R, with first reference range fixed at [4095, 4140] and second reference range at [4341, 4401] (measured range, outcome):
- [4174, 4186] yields 1.70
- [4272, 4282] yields -4.46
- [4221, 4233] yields 2.07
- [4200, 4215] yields 2.22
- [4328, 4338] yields -1.67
